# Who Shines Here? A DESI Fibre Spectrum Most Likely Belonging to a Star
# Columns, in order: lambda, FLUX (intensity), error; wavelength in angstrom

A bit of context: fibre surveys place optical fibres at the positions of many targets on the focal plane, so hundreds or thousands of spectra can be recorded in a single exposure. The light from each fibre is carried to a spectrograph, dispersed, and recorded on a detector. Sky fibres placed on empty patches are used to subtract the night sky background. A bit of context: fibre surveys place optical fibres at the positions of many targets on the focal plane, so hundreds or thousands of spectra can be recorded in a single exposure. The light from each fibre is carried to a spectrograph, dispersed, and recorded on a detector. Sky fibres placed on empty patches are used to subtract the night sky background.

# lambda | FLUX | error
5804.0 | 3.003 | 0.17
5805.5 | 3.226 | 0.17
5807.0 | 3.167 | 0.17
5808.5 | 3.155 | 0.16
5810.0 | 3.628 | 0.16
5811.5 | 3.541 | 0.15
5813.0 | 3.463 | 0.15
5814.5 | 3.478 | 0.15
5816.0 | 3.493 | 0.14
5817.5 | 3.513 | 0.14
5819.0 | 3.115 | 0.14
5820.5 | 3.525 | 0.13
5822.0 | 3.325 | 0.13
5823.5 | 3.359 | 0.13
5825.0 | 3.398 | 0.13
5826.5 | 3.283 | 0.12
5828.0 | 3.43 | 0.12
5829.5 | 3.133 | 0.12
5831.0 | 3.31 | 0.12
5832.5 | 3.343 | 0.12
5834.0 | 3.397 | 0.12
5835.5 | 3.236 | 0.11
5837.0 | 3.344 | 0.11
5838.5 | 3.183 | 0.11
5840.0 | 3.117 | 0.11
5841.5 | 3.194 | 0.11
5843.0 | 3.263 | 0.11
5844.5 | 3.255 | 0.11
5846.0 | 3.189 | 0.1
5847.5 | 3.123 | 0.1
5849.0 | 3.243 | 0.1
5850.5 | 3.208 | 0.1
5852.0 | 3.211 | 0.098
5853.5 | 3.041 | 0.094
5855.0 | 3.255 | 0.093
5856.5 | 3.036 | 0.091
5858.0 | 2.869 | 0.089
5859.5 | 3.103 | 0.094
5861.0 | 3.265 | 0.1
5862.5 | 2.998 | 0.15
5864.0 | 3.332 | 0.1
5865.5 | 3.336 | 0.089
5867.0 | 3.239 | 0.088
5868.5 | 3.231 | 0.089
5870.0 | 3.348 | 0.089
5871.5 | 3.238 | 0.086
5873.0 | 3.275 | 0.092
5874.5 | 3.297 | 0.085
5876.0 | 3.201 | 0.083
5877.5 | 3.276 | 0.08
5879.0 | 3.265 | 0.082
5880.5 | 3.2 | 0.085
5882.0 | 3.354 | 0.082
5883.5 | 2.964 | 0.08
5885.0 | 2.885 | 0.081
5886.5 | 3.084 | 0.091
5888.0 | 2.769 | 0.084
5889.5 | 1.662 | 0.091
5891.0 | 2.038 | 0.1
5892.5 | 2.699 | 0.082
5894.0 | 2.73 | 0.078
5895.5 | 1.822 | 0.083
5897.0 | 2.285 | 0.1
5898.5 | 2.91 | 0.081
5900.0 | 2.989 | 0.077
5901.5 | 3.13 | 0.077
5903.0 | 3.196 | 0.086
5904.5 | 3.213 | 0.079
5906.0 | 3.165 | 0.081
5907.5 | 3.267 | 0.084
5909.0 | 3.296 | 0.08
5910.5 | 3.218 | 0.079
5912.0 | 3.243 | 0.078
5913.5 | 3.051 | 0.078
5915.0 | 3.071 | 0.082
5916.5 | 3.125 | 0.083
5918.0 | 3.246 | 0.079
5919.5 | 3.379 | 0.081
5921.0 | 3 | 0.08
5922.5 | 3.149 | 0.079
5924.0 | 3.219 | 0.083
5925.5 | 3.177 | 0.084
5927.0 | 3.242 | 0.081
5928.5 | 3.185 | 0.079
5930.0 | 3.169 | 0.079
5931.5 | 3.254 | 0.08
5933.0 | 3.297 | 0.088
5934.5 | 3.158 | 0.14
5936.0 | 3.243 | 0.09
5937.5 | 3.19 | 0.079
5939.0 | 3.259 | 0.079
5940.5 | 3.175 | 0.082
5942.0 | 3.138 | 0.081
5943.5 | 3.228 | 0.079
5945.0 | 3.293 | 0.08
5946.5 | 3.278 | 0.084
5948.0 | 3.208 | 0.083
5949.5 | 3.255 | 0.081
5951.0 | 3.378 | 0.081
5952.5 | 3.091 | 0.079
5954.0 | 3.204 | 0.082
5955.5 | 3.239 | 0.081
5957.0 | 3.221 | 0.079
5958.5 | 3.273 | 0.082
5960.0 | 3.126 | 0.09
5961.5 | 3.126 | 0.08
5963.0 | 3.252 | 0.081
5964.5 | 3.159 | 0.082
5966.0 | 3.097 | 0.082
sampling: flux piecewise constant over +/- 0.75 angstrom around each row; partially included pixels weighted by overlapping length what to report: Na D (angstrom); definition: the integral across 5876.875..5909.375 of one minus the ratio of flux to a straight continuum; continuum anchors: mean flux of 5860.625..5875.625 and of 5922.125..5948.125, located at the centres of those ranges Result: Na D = 3.7 angstrom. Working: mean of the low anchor 3.25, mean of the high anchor 3.22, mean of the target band 2.87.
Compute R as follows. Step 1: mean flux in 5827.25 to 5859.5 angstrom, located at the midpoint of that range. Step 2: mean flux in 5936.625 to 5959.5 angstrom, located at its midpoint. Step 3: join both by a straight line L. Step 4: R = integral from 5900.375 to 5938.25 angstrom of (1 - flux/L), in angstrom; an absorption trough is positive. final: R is 0.3 angstrom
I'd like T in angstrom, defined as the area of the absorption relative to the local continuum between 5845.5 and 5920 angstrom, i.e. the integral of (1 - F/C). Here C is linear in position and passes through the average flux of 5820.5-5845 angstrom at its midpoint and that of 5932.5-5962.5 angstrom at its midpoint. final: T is 4.82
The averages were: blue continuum 3.29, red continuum 3.22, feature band 3.05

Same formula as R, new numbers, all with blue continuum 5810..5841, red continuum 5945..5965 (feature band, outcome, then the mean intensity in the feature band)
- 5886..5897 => 3.04 angstrom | 2.38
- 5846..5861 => 0.88 angstrom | 3.13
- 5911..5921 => 0.27 angstrom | 3.17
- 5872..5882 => 0.13 angstrom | 3.26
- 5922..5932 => 0.15 angstrom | 3.2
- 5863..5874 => 0.10 angstrom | 3.28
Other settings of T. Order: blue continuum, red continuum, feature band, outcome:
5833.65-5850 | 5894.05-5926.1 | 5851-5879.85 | -0.3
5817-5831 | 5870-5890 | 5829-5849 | 0.2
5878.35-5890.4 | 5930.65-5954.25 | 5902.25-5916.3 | -0.7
